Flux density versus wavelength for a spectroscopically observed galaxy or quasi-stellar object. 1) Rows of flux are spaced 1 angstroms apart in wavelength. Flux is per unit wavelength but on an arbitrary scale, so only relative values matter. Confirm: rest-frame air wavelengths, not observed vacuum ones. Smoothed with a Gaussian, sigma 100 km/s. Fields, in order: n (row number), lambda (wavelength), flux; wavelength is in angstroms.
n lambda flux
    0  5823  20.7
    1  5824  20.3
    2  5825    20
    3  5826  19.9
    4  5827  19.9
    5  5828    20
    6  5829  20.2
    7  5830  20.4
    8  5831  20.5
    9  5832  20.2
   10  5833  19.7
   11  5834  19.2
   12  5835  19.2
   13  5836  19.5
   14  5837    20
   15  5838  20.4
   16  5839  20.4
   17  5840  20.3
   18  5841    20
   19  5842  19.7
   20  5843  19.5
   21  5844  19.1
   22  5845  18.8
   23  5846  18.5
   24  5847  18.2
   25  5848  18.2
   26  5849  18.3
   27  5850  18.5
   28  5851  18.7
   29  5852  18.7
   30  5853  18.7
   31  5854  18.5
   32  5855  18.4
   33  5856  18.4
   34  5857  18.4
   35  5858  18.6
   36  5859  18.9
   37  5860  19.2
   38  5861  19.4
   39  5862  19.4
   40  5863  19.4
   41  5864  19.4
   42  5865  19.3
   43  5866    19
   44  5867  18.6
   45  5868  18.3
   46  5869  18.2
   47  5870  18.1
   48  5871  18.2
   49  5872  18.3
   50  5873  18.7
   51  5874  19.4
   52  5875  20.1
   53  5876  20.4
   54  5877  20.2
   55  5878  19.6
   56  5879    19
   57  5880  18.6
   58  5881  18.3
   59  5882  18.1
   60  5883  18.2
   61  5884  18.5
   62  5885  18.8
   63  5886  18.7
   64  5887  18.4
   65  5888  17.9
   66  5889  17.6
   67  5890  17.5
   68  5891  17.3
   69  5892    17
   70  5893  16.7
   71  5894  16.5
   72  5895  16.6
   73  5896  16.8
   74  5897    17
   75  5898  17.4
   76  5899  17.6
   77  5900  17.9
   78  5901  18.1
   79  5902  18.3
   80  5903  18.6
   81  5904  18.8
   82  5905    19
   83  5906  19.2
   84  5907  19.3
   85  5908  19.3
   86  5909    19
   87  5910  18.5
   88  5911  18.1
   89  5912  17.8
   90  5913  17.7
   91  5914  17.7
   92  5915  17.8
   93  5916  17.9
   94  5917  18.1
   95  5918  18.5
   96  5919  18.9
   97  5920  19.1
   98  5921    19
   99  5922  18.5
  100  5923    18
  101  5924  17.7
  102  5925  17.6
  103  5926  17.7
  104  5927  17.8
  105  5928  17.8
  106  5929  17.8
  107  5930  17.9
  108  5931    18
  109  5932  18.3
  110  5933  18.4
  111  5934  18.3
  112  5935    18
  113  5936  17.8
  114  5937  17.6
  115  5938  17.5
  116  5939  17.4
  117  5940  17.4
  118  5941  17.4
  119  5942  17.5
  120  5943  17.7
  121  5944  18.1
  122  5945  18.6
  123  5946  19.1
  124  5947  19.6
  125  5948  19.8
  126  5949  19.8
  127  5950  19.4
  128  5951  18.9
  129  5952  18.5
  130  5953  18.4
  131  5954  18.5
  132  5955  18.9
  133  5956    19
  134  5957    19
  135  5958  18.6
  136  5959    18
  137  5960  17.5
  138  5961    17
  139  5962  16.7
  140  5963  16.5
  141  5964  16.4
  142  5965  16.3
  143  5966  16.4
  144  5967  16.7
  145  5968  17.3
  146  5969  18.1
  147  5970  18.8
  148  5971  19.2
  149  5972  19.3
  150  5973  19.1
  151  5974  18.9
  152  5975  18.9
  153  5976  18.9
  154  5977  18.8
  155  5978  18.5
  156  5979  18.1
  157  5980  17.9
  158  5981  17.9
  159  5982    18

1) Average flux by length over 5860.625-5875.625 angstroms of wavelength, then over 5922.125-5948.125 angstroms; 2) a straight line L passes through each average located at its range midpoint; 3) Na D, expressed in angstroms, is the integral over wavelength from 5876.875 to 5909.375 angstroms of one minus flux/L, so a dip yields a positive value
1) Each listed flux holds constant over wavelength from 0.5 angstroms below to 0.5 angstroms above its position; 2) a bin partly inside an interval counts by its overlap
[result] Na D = 0.8 angstroms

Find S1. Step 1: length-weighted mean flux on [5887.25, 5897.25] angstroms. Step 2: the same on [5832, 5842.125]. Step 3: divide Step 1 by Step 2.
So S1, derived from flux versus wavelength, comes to 0.86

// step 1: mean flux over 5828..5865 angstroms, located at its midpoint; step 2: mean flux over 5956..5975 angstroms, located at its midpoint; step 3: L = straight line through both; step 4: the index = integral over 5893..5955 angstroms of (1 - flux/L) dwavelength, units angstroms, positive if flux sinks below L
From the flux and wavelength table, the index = 0.5 angstroms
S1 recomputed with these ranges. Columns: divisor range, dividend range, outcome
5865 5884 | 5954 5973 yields 0.95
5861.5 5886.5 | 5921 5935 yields 0.95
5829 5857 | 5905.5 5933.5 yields 0.95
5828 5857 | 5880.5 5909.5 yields 0.93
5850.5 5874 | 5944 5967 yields 0.97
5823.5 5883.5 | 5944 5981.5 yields 0.95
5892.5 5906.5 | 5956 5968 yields 0.97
